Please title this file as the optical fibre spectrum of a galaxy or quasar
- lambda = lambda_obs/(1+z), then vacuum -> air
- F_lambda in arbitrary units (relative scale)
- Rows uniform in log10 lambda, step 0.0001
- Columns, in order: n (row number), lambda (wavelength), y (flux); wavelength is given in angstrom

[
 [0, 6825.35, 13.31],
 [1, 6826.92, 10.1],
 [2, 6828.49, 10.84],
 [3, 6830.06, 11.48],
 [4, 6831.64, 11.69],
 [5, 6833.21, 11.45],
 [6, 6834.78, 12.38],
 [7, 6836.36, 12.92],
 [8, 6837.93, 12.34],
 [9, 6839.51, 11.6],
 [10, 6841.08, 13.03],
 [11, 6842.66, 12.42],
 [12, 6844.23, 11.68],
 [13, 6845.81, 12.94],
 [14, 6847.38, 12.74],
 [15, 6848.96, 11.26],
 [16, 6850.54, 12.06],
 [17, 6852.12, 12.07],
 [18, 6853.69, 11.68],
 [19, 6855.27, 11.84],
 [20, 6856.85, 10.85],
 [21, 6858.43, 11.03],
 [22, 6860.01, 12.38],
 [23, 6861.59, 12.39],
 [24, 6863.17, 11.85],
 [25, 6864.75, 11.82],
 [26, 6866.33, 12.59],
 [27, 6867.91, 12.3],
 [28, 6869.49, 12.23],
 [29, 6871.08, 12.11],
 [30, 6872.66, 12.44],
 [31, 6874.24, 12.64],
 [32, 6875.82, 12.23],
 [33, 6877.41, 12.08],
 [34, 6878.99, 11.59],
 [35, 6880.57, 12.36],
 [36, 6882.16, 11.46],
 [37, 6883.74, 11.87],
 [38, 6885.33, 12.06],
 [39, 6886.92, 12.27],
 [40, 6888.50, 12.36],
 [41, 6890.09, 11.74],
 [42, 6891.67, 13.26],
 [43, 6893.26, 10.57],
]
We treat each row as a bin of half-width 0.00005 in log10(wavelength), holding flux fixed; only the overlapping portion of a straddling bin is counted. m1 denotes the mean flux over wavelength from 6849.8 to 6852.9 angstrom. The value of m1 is 12.1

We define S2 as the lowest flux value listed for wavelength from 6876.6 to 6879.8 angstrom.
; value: 11.59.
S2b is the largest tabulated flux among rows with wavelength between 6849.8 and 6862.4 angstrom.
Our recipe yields 12.39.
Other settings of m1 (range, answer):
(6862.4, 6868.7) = 12.1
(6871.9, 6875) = 12.6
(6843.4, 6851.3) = 12.1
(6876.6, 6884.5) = 11.9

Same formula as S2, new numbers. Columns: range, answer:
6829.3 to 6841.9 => 11.45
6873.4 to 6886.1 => 11.46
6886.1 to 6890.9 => 11.74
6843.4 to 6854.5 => 11.26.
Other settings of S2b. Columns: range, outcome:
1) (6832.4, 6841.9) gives 13.03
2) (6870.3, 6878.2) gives 12.64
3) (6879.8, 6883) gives 12.36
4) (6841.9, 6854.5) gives 12.94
